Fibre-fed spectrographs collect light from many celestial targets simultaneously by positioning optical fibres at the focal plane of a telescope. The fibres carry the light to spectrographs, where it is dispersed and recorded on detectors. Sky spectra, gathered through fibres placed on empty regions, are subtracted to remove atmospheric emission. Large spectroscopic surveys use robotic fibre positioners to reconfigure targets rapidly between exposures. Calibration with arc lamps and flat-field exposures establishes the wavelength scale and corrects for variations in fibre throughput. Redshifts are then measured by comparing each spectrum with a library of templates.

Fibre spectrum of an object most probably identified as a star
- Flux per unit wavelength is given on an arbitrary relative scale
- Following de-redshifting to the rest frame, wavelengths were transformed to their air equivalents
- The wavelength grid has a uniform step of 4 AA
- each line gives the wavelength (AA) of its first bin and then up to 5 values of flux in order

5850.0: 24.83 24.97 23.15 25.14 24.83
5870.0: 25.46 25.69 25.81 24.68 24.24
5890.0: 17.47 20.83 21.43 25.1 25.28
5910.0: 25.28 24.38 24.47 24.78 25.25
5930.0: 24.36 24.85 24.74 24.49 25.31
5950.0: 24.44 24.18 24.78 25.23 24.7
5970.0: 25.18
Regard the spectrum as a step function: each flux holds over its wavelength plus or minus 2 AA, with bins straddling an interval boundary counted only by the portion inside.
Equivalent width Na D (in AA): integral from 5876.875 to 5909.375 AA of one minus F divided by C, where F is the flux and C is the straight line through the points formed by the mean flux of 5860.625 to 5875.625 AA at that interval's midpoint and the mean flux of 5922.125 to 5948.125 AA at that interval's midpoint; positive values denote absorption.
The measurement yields 2.6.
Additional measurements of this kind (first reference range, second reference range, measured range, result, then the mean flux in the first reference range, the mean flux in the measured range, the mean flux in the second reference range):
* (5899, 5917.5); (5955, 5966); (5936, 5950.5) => 0.0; 24.8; 24.8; 24.9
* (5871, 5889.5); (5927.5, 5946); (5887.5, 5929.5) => 1.9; 24.5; 23.5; 24.7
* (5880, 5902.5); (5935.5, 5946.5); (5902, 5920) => -1.3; 22.1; 24.9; 24.8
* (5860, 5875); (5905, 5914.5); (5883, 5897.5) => 2.3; 25.3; 21.2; 25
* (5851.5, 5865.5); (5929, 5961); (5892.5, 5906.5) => 0.9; 24.5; 23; 24.7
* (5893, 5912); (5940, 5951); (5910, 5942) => -0.5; 23.7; 24.7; 24.8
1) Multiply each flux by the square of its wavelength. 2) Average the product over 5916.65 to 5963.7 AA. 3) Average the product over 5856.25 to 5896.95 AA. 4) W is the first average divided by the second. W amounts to 1.07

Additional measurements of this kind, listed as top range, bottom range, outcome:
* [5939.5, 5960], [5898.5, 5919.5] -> 1.01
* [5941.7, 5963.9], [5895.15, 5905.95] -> 1.07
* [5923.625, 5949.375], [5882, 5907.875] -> 1.12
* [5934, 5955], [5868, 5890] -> 1.03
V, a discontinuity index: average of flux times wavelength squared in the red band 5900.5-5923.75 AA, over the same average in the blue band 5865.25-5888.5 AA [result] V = 1.01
